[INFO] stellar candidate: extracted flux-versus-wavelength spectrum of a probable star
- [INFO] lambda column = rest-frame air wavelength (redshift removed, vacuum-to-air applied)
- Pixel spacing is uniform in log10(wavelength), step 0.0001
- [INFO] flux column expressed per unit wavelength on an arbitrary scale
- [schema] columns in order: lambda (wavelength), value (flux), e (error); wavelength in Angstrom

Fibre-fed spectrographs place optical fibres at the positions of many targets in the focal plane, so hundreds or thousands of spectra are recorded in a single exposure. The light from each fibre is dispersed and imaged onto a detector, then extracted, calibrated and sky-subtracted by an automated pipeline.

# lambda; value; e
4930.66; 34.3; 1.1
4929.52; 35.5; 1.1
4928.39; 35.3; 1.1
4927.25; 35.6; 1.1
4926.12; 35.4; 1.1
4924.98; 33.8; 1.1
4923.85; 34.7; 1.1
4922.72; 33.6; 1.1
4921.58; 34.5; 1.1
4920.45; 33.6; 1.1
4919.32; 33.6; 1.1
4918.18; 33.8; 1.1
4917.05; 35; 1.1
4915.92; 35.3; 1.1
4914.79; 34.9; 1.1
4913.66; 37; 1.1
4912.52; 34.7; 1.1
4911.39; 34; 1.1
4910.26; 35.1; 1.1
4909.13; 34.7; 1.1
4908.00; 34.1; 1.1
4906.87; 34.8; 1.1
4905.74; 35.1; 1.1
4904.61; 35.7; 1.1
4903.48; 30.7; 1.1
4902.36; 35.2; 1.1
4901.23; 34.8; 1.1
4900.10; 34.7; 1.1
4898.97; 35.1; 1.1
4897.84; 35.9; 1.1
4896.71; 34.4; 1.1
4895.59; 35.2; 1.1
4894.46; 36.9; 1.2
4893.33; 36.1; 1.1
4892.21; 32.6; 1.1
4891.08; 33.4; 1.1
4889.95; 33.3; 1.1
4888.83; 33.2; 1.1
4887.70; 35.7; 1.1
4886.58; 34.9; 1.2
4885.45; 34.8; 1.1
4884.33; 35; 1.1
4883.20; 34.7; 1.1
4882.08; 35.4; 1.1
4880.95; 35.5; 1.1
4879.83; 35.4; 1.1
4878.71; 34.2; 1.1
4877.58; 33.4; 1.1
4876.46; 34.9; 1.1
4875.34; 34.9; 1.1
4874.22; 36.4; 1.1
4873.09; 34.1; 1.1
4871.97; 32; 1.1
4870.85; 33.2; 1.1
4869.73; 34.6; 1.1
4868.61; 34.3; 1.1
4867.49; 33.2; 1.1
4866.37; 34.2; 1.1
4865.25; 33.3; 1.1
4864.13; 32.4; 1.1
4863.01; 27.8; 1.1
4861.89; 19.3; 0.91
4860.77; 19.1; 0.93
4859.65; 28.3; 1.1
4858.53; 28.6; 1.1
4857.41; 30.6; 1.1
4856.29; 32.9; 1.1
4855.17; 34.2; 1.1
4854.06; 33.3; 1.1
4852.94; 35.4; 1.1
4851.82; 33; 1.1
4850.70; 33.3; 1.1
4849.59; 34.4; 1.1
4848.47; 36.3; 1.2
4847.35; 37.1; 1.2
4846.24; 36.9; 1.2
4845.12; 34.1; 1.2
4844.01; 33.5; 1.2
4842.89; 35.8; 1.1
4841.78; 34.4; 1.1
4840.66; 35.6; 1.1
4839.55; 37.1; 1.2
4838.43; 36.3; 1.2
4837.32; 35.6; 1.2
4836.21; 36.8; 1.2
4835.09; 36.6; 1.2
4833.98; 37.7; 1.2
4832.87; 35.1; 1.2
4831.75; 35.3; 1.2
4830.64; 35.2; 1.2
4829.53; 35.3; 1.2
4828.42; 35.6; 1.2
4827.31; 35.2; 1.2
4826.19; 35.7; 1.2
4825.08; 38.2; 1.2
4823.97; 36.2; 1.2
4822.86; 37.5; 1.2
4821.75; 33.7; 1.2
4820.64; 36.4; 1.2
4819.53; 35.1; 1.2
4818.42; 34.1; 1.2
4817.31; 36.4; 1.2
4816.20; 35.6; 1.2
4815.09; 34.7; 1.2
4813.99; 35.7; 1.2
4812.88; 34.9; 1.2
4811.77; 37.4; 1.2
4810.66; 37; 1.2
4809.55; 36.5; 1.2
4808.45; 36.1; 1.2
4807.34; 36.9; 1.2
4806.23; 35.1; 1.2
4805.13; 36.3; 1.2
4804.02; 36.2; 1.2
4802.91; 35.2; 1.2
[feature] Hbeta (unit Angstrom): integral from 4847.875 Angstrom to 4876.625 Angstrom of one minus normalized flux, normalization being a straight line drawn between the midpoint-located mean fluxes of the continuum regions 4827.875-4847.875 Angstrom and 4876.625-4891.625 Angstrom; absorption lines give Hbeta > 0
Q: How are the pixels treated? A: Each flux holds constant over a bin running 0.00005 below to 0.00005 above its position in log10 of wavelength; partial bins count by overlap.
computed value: 2.5 Angstrom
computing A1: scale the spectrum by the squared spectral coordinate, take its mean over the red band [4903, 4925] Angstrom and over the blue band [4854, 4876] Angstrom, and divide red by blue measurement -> 1.12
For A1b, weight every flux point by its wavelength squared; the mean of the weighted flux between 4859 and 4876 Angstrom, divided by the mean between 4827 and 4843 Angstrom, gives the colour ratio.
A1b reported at 0.88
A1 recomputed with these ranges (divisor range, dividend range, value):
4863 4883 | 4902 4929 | 1.03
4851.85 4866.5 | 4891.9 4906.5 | 1.18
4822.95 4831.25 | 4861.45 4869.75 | 0.88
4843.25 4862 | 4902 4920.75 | 1.10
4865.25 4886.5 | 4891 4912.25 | 1.02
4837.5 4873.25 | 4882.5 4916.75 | 1.08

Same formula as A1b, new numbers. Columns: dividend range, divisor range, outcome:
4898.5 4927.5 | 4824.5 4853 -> 1.00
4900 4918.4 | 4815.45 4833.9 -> 1.01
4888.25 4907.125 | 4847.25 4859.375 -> 1.06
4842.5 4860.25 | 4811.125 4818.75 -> 0.96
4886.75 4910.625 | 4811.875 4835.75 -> 1.00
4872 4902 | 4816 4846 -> 1.00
